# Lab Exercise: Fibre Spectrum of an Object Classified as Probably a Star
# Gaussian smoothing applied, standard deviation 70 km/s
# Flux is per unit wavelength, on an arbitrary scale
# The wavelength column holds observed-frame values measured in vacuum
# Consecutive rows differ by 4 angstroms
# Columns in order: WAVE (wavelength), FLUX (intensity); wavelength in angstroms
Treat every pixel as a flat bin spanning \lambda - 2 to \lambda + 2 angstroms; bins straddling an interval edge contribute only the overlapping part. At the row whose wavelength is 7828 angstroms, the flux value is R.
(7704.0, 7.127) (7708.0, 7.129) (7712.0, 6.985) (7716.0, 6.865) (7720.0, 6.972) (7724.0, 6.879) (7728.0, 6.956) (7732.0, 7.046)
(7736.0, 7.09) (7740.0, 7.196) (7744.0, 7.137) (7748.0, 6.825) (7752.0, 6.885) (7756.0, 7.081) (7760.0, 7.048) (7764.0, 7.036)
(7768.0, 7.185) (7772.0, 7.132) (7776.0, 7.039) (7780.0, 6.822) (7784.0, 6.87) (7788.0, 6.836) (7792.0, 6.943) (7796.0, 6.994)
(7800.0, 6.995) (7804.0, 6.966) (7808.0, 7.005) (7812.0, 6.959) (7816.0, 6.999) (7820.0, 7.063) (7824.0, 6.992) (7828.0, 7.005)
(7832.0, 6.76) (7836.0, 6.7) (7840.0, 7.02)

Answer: 7.005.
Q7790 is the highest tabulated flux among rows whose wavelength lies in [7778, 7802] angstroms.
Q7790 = 6.995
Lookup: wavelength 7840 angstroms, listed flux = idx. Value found 7.02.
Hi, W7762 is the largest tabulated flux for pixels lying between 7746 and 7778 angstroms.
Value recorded 7.185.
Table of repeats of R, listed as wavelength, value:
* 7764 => 7.036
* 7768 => 7.185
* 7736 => 7.09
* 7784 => 6.87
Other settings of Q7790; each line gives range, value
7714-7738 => 7.09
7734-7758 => 7.196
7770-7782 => 7.132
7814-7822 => 7.063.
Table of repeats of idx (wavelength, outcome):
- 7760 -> 7.048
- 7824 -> 6.992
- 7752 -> 6.885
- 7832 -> 6.76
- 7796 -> 6.994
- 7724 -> 6.879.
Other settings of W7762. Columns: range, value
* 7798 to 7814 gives 7.005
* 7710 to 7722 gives 6.985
